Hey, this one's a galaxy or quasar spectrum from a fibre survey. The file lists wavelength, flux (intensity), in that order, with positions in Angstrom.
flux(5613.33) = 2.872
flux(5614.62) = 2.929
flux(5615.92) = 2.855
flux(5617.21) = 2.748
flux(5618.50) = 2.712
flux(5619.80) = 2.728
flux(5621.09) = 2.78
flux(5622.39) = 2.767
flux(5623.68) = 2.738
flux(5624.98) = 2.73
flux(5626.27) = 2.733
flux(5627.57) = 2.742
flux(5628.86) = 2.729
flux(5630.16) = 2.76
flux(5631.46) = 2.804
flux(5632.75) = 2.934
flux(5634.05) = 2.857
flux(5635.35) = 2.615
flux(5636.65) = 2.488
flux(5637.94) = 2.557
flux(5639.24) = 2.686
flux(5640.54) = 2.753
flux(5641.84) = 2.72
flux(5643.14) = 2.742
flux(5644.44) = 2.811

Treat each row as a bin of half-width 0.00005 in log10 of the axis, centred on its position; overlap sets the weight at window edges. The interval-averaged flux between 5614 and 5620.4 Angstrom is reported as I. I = 2.79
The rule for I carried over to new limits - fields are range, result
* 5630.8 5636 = 2.8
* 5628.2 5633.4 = 2.81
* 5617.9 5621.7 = 2.74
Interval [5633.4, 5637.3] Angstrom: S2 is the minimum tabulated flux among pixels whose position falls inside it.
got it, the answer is 2.488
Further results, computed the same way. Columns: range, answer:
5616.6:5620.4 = 2.712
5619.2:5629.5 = 2.728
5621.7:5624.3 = 2.738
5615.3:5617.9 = 2.748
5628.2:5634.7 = 2.729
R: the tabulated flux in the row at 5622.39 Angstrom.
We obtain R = 2.767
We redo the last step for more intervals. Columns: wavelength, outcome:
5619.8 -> 2.728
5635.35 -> 2.615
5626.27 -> 2.733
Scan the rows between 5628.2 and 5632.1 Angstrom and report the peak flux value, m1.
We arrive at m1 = 2.804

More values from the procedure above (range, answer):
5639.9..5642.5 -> 2.753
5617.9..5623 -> 2.78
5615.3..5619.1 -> 2.855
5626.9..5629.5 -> 2.742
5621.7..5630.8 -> 2.767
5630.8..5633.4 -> 2.934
